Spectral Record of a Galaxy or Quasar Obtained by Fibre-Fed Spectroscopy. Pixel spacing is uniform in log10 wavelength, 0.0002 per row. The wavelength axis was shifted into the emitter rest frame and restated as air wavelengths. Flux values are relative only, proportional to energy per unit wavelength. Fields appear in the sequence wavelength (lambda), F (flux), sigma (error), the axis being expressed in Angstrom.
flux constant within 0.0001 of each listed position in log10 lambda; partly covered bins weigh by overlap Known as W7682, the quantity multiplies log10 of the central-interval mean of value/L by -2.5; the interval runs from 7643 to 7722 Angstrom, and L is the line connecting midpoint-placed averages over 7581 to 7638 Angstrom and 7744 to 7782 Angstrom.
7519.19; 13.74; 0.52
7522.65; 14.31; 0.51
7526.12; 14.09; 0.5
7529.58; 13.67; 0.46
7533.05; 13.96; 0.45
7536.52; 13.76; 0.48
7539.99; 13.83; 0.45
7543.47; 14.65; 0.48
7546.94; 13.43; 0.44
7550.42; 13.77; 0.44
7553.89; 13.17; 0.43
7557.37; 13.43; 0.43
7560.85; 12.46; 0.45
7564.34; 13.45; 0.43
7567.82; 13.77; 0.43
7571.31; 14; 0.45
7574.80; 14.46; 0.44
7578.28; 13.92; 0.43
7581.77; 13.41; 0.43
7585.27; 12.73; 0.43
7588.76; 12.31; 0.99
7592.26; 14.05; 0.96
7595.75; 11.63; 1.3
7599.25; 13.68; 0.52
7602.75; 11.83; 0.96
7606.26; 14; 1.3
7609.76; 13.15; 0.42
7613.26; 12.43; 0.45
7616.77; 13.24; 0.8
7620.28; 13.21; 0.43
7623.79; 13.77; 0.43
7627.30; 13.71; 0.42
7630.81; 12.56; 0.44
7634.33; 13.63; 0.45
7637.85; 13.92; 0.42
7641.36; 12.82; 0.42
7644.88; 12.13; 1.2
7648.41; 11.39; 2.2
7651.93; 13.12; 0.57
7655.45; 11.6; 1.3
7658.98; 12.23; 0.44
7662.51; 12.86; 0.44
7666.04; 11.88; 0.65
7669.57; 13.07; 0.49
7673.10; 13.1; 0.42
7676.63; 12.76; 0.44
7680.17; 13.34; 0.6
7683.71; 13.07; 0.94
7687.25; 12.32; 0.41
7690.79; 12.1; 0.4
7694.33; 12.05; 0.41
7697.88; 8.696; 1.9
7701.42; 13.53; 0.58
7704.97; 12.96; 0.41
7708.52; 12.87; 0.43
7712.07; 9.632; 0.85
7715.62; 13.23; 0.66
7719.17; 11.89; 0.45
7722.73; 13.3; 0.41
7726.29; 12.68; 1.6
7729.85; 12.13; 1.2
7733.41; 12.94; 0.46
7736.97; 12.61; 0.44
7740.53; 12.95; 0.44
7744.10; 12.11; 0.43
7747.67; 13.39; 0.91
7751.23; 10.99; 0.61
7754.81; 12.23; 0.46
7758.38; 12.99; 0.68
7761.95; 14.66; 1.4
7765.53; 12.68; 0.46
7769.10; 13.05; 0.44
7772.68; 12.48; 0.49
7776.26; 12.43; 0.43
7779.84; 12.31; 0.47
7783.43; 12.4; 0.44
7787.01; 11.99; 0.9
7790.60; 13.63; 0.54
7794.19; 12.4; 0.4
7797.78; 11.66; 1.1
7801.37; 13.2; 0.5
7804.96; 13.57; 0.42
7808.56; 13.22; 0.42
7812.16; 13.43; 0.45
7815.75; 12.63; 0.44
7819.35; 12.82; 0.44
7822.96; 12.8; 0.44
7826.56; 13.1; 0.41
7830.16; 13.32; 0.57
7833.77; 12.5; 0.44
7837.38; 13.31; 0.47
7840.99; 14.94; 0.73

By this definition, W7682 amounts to 0.05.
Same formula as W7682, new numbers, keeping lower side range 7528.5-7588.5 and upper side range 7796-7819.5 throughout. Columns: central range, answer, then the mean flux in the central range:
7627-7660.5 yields 0.059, 12.7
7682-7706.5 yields 0.099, 12.1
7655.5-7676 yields 0.065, 12.6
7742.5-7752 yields 0.069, 12.3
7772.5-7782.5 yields 0.054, 12.4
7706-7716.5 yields 0.115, 11.9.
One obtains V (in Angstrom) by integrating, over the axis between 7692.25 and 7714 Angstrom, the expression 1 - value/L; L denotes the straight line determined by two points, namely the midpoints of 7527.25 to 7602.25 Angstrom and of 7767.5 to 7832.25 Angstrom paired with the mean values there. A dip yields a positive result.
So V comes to 2.4 Angstrom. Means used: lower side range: 13.5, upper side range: 12.8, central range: 11.6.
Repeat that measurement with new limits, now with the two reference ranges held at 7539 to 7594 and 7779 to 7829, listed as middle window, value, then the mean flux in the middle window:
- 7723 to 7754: 1.2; 12.5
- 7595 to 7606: 0.6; 12.7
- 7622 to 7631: -0.1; 13.5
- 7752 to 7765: -0.1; 13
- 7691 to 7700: 1.6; 10.8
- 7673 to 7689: 0.4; 12.9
